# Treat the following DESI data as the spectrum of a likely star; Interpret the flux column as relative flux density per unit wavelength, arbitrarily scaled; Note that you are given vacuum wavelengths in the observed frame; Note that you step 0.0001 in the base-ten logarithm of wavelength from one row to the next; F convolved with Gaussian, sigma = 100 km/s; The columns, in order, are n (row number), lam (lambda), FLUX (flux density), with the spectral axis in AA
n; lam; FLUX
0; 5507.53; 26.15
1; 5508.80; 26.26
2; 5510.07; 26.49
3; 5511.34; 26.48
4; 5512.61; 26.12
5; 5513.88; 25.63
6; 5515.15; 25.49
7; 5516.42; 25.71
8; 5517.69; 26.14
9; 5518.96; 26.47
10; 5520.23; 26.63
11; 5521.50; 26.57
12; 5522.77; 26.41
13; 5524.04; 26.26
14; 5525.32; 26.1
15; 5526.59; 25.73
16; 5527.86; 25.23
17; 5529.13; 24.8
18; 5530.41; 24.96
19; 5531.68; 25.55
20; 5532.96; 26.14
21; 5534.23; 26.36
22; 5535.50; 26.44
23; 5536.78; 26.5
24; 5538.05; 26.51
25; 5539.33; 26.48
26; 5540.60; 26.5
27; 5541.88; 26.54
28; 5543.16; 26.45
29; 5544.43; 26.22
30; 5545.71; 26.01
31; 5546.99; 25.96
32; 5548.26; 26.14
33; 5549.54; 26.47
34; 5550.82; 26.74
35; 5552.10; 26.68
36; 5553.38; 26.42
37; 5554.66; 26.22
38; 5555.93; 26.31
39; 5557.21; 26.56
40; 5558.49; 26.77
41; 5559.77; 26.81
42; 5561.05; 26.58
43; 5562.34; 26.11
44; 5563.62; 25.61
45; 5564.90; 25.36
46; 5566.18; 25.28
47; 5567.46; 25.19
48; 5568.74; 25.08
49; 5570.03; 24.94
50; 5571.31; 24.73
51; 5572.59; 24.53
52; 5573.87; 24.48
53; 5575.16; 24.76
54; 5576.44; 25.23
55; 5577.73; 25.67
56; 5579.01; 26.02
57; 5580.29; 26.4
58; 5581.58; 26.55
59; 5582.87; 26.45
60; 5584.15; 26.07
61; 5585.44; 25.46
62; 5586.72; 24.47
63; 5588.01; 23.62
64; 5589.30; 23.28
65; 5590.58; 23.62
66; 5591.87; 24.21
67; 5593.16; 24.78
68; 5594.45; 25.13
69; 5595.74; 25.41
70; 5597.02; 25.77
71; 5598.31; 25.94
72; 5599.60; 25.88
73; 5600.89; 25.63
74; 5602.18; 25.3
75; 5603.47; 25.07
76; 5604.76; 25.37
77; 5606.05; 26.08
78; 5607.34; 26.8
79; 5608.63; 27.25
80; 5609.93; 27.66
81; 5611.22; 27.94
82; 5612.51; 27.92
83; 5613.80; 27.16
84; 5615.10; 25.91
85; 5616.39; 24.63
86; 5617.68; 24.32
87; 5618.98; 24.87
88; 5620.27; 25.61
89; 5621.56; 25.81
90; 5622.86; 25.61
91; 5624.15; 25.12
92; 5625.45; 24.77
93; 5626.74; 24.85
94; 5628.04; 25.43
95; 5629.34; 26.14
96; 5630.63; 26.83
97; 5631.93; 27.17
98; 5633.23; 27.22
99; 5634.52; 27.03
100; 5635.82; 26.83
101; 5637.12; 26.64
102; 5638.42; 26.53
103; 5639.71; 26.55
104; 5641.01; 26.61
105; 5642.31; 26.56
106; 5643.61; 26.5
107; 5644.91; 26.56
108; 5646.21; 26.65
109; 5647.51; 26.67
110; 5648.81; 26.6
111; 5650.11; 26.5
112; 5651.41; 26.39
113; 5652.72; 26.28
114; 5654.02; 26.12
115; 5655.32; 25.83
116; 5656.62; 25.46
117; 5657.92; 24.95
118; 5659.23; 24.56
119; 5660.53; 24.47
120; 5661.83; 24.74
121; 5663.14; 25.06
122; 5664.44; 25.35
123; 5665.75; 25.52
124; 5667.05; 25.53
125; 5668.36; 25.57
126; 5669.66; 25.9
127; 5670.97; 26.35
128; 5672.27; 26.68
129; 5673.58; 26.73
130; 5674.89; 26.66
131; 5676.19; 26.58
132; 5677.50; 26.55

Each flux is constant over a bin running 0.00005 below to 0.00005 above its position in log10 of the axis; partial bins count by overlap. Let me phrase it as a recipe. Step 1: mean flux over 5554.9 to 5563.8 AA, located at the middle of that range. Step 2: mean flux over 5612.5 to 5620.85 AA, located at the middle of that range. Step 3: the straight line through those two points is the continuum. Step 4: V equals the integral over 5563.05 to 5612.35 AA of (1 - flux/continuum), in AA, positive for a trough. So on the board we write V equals 1.03 AA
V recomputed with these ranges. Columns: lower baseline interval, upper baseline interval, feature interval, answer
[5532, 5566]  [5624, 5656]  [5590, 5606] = 0.68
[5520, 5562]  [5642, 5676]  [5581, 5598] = 0.72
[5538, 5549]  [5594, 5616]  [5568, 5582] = 0.52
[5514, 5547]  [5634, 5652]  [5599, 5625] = 0.47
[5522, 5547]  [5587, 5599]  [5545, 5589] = -0.81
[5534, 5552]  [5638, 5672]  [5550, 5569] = 0.13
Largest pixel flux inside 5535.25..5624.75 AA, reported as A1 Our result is 27.94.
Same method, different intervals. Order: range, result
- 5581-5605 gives 26.55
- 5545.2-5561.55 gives 26.81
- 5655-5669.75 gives 25.9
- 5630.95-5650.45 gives 27.22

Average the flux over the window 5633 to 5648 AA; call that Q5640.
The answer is 26.7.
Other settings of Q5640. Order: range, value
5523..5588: 25.9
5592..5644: 26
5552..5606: 25.5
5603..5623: 26.1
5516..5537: 26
